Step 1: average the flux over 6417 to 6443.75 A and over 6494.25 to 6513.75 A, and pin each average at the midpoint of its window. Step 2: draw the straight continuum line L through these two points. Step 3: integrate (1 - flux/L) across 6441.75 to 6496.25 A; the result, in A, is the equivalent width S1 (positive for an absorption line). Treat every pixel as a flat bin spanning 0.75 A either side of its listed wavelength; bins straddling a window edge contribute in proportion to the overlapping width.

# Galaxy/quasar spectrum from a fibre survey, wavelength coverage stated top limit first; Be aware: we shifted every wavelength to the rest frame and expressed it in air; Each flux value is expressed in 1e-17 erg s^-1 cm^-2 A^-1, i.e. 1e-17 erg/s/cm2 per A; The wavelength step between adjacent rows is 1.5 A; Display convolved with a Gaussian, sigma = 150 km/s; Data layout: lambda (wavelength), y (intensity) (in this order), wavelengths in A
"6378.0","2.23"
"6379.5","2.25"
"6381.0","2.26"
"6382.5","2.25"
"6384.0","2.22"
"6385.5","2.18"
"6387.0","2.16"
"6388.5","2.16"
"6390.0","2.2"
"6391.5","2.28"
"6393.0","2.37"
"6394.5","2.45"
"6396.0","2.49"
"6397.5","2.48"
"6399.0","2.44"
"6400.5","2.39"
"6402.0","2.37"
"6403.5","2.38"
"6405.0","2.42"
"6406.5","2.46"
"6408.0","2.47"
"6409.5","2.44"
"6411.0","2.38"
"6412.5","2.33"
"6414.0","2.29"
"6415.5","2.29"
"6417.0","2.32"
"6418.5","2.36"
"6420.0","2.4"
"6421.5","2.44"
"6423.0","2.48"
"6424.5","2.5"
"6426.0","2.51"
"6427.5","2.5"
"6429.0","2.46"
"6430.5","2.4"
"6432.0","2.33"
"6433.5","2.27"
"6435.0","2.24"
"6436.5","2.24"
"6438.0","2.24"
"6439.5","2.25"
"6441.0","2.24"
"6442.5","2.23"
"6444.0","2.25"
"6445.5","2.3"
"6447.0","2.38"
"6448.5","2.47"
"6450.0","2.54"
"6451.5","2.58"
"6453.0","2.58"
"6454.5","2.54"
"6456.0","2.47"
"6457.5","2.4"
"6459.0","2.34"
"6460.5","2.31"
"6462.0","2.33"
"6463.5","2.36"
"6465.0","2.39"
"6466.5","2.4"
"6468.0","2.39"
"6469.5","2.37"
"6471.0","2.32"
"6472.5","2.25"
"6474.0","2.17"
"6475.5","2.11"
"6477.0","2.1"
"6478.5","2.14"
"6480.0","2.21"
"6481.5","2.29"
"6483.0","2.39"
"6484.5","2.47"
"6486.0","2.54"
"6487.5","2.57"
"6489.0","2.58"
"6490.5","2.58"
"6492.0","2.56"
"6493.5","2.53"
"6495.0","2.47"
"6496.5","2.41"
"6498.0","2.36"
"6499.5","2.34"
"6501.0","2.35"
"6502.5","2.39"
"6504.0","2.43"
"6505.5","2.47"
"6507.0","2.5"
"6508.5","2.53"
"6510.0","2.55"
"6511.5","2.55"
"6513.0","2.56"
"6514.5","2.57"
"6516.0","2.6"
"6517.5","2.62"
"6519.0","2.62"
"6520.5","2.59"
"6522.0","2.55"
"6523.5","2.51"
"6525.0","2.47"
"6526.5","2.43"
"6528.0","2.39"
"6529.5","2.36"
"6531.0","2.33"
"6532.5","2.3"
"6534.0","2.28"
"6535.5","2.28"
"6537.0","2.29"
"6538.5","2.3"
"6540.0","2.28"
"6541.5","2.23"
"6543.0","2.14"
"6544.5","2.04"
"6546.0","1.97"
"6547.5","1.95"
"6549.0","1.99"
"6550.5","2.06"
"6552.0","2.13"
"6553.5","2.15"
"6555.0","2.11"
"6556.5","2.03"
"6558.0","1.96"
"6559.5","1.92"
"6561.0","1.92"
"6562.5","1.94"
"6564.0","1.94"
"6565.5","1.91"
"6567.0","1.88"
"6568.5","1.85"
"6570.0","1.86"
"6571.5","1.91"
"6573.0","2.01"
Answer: 0.5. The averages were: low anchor 2.36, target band 2.39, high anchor 2.45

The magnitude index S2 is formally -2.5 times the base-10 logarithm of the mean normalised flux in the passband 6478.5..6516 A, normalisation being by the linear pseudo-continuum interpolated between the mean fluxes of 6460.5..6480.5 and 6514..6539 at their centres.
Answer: -0.05 mag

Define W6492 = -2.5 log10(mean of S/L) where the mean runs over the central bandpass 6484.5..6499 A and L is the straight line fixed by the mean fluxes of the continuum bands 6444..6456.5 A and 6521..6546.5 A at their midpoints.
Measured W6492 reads -0.05 mag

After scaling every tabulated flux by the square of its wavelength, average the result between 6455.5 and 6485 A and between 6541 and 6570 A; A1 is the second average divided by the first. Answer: 0.89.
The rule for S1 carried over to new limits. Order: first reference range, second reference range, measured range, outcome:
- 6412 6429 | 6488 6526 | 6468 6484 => 1.5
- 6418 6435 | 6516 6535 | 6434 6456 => 0.5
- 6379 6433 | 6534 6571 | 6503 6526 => -4.4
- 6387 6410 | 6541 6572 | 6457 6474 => -1.0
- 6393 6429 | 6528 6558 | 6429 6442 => 0.5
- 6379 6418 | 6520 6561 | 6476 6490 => -0.6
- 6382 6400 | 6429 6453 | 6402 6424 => -0.6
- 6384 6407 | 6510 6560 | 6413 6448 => -0.2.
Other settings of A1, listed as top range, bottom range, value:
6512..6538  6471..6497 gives 1.05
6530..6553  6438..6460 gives 0.93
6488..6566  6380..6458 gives 1.01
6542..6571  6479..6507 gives 0.83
